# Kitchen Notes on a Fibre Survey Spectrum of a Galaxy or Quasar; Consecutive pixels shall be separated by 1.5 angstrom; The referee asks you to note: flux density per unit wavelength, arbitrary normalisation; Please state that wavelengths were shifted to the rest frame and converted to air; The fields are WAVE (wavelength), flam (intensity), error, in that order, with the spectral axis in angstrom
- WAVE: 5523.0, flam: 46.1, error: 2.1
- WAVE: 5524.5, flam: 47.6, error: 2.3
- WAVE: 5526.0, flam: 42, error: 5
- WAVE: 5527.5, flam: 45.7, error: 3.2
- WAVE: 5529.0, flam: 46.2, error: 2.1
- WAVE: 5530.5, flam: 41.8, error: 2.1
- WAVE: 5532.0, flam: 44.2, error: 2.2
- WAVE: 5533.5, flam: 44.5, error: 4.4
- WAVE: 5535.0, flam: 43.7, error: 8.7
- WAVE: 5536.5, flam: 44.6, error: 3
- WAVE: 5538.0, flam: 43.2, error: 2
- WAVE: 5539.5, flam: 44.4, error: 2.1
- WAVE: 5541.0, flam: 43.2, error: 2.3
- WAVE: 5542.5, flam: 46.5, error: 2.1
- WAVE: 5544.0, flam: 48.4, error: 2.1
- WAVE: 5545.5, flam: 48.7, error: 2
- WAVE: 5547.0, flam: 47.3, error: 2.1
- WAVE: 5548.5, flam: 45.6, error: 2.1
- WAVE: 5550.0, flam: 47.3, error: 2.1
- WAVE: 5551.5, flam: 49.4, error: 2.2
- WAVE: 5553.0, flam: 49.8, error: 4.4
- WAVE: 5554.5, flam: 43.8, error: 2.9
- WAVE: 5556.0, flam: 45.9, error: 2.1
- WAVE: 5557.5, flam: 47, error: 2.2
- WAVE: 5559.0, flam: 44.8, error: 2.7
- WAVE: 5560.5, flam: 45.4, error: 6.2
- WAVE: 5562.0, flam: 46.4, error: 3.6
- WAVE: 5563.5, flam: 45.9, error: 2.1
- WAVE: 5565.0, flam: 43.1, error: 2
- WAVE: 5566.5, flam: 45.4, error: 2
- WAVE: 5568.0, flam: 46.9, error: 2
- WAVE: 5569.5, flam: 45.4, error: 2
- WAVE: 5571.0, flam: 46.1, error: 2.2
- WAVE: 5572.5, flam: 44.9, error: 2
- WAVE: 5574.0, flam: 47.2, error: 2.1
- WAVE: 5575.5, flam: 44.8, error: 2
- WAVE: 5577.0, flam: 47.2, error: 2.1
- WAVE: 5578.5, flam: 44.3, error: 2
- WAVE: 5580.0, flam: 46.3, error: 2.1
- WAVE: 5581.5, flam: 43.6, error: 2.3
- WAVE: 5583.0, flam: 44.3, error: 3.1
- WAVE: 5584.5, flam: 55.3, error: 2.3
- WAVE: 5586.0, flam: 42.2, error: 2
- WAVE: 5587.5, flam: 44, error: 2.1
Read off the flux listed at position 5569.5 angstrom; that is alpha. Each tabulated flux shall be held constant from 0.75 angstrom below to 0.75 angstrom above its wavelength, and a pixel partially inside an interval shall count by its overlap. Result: 45.4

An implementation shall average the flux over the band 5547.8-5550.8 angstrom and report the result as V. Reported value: 46.5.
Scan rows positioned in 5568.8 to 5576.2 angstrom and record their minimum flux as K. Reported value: 44.8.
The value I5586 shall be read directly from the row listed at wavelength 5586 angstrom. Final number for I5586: 42.2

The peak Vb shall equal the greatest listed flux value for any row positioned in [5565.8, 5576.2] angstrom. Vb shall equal 47.2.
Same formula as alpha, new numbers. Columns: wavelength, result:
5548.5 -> 45.6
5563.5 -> 45.9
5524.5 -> 47.6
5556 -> 45.9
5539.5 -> 44.4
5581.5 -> 43.6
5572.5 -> 44.9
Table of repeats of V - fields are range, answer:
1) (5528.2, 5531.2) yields 44.1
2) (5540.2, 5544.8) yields 46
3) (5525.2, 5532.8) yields 44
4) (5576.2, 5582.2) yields 45.4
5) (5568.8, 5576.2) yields 45.7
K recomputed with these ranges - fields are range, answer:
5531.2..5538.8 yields 43.2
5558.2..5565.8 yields 43.1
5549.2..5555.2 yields 43.8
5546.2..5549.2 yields 45.6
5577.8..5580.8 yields 44.3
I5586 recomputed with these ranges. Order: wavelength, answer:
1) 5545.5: 48.7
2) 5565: 43.1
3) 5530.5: 41.8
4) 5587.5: 44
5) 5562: 46.4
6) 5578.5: 44.3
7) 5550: 47.3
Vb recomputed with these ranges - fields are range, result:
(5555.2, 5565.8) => 47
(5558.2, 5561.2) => 45.4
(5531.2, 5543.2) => 46.5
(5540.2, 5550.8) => 48.7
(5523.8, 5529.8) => 47.6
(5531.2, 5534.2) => 44.5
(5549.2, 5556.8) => 49.8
